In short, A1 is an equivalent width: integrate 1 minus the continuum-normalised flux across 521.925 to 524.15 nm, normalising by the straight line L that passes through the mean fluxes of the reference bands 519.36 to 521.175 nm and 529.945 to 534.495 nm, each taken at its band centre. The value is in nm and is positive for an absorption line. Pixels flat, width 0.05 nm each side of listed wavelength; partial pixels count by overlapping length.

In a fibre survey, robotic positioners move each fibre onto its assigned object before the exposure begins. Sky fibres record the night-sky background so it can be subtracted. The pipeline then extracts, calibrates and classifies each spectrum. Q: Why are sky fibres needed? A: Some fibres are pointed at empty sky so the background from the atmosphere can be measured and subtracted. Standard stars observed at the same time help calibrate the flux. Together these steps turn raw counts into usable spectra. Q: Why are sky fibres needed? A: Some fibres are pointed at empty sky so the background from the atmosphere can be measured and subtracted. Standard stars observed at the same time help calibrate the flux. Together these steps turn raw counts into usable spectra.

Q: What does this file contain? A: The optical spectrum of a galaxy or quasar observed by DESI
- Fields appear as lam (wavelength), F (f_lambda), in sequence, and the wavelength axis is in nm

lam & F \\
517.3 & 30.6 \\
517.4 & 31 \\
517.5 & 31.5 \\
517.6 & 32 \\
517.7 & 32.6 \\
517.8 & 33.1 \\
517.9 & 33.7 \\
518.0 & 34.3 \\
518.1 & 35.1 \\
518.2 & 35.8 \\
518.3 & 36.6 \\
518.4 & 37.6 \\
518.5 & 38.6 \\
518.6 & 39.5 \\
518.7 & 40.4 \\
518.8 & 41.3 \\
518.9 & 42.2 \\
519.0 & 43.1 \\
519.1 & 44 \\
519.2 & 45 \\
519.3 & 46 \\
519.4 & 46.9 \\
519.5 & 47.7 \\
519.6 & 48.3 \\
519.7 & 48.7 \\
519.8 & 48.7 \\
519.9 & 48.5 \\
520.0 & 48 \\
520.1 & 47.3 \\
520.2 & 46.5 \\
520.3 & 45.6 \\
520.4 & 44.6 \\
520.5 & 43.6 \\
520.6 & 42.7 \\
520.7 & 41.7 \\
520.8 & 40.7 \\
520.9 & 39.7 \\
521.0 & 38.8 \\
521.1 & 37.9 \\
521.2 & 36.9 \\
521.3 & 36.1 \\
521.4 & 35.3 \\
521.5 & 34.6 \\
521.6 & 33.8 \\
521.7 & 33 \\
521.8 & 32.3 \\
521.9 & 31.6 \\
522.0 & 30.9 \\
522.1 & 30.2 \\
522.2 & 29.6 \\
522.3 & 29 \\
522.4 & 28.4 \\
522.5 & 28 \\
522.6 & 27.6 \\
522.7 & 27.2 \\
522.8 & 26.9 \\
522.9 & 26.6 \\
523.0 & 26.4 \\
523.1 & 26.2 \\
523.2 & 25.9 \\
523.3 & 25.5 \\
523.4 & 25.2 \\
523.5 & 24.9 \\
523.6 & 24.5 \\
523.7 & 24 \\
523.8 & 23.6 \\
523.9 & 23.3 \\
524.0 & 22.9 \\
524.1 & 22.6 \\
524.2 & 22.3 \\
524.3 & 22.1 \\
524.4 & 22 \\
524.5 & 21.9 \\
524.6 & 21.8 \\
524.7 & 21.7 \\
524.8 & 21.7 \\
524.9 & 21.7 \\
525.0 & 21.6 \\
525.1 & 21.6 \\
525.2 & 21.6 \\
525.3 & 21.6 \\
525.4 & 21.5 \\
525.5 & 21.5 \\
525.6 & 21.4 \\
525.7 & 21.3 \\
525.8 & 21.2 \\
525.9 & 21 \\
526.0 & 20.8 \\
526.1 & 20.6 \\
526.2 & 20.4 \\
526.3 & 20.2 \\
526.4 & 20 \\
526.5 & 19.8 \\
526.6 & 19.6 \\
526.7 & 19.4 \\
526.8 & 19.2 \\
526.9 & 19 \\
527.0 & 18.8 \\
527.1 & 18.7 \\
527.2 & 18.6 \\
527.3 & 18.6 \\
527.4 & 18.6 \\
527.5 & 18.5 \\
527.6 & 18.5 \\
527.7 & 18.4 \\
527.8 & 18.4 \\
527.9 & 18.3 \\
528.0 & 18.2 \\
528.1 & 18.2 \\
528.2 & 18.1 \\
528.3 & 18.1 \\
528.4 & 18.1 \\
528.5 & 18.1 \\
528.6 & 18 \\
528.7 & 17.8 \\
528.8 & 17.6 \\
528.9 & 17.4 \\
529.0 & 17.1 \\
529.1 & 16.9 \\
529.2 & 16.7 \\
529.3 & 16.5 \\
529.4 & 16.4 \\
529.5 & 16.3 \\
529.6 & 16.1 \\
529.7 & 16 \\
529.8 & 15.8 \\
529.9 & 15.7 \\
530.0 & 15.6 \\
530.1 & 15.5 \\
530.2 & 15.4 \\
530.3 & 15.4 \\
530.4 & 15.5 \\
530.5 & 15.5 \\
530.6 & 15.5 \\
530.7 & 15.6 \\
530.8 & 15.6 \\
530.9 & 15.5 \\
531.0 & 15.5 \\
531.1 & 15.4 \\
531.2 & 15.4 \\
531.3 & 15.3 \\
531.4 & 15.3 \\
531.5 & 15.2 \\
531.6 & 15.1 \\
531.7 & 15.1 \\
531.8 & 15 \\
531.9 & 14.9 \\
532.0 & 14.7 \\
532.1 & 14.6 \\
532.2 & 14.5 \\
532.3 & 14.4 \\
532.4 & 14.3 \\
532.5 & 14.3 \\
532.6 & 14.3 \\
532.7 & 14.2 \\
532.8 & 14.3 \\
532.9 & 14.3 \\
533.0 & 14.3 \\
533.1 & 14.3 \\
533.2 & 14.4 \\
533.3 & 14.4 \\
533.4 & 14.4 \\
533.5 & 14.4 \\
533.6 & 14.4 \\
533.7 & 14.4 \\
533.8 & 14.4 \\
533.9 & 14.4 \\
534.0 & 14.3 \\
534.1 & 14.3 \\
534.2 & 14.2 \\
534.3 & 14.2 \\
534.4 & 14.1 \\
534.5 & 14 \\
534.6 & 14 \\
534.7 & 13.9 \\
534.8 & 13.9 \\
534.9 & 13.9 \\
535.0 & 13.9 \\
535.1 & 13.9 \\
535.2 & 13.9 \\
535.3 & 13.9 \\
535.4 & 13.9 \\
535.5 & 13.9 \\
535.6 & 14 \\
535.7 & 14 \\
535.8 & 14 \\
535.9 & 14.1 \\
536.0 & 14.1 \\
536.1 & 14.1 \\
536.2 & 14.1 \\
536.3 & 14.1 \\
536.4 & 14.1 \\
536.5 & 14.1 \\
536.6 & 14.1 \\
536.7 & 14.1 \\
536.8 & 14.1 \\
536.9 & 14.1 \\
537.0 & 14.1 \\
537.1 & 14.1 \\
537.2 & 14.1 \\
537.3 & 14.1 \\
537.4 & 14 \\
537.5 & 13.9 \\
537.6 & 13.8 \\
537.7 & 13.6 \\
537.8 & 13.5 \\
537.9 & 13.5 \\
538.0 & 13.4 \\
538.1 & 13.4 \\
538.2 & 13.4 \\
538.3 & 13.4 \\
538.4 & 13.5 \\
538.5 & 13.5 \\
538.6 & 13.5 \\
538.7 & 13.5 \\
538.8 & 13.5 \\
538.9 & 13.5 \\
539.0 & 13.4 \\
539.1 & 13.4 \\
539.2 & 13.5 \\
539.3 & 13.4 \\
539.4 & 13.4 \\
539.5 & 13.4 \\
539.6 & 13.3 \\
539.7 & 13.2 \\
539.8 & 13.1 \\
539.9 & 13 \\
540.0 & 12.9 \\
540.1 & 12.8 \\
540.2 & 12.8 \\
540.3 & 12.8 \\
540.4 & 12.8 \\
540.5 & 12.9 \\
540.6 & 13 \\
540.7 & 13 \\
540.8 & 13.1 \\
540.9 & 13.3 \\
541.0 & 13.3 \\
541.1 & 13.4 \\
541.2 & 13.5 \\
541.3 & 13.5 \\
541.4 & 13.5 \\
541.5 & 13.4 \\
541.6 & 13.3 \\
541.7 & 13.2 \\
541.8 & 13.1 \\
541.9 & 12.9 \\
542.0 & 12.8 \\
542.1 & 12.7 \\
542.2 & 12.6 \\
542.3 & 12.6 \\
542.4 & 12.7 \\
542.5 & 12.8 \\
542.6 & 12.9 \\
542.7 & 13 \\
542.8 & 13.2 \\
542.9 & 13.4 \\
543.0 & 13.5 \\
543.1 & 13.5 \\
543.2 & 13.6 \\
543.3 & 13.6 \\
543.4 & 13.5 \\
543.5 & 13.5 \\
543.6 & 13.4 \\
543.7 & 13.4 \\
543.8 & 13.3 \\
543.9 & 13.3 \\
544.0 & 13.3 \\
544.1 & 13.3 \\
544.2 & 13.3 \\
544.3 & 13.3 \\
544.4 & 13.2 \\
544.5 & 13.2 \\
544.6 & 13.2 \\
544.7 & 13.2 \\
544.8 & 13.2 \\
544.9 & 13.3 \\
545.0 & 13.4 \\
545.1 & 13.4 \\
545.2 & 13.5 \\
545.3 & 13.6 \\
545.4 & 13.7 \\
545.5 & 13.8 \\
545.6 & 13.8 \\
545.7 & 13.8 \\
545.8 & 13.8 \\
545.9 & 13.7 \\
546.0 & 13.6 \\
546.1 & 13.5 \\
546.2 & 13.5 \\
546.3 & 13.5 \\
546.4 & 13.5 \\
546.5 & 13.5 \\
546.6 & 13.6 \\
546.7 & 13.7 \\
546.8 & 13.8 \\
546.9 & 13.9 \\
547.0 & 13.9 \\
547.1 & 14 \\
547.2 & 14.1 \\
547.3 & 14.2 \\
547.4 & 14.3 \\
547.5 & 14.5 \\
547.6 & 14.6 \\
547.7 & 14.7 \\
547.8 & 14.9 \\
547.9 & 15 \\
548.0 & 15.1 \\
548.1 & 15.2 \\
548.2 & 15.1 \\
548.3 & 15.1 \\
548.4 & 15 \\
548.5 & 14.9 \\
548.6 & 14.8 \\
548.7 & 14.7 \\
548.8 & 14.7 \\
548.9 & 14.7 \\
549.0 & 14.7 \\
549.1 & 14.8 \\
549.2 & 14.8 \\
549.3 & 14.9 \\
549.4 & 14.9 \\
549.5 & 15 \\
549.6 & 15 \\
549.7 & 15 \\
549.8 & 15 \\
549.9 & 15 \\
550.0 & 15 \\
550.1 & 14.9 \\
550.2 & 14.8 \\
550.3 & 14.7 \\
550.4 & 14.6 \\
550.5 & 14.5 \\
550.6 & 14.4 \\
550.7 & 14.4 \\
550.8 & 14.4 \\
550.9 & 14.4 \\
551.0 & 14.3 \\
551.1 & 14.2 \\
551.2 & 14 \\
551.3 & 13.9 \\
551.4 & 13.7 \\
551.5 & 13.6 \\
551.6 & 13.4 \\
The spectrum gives 0.672 nm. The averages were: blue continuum 44.7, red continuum 14.8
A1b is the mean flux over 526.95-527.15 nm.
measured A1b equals 18.8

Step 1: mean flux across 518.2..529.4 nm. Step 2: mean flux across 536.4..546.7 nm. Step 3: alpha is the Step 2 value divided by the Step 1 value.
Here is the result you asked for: 0.47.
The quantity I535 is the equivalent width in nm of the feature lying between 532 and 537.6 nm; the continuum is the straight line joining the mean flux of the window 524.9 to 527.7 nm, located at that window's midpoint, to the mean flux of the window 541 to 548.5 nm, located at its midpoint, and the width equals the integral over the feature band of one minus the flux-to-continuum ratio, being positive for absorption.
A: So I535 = 0.97 nm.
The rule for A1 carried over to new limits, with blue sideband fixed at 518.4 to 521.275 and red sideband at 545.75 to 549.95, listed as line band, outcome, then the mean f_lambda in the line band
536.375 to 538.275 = 0.861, 13.9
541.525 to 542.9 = 0.498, 12.9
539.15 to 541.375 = 0.911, 13.2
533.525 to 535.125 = 0.805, 14.1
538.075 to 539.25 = 0.515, 13.5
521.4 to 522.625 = 0.305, 31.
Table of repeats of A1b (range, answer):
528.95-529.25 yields 16.9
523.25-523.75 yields 24.8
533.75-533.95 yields 14.4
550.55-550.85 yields 14.4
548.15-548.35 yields 15.1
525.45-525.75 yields 21.4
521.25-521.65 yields 34.9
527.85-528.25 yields 18.2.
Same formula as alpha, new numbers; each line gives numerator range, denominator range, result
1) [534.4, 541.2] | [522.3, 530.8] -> 0.67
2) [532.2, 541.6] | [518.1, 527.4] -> 0.45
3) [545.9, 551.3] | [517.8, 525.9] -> 0.44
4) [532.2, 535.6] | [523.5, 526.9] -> 0.66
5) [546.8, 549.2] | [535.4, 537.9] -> 1.05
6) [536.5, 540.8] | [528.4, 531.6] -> 0.84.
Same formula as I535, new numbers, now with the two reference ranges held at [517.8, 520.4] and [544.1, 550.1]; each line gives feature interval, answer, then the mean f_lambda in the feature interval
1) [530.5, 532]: 0.742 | 15.3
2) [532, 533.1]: 0.554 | 14.4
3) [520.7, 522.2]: 0.190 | 35.2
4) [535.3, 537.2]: 0.839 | 14.1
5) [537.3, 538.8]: 0.628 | 13.6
